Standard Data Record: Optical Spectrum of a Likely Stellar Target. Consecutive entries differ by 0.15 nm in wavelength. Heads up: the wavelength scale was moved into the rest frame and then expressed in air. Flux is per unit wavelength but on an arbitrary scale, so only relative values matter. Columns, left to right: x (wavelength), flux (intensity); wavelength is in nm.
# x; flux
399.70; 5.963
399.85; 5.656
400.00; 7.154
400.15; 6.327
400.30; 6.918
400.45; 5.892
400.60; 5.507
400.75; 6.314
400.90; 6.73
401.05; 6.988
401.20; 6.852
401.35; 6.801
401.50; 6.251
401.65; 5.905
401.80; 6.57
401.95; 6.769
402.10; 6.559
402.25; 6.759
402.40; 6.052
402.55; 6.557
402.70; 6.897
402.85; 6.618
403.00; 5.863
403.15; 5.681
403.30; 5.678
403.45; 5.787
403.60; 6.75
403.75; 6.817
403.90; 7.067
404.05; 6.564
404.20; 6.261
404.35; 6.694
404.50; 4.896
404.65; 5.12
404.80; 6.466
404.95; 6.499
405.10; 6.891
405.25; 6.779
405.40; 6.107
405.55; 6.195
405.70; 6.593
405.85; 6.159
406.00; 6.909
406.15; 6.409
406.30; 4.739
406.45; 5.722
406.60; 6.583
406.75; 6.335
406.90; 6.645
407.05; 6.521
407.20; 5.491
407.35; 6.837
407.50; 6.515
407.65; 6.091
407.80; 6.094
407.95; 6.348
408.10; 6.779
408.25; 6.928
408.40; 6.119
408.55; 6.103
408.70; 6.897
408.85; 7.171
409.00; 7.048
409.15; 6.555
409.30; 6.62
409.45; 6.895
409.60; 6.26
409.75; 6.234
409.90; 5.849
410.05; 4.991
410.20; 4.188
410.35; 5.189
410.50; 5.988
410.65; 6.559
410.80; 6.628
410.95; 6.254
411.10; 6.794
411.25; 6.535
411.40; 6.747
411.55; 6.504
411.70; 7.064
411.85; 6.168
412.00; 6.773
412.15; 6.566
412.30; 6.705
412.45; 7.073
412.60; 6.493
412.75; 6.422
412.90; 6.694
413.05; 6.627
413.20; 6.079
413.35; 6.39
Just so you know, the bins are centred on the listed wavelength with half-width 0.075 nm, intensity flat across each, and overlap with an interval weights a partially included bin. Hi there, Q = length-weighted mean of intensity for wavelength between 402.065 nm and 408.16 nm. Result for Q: 6.3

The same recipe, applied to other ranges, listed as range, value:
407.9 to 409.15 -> 6.67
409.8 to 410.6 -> 5.31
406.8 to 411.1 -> 6.29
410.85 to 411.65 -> 6.58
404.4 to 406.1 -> 6.25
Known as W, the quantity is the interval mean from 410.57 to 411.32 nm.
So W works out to 6.55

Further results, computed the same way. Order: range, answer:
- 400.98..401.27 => 6.92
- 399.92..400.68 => 6.35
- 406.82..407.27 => 6.23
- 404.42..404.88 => 5.52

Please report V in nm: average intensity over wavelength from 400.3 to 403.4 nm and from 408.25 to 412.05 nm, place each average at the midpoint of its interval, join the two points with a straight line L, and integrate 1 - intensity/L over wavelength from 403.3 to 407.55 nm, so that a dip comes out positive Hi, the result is 0.05 nm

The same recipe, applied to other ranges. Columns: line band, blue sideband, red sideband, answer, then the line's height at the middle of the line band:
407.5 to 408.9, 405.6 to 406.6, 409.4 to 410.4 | -0.15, 5.86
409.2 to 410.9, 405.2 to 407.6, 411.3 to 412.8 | 0.15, 6.52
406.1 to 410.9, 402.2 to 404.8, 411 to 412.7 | 0.20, 6.49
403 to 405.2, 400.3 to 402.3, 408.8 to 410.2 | 0.06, 6.4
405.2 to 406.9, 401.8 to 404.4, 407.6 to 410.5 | 0.02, 6.33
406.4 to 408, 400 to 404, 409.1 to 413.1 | 0.02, 6.38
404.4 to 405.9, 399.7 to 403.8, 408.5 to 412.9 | 0.05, 6.39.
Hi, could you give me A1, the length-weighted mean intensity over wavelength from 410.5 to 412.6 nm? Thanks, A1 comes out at 6.62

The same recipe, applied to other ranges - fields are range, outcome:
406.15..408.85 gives 6.31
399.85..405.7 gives 6.38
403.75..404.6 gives 6.31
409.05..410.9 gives 6.01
